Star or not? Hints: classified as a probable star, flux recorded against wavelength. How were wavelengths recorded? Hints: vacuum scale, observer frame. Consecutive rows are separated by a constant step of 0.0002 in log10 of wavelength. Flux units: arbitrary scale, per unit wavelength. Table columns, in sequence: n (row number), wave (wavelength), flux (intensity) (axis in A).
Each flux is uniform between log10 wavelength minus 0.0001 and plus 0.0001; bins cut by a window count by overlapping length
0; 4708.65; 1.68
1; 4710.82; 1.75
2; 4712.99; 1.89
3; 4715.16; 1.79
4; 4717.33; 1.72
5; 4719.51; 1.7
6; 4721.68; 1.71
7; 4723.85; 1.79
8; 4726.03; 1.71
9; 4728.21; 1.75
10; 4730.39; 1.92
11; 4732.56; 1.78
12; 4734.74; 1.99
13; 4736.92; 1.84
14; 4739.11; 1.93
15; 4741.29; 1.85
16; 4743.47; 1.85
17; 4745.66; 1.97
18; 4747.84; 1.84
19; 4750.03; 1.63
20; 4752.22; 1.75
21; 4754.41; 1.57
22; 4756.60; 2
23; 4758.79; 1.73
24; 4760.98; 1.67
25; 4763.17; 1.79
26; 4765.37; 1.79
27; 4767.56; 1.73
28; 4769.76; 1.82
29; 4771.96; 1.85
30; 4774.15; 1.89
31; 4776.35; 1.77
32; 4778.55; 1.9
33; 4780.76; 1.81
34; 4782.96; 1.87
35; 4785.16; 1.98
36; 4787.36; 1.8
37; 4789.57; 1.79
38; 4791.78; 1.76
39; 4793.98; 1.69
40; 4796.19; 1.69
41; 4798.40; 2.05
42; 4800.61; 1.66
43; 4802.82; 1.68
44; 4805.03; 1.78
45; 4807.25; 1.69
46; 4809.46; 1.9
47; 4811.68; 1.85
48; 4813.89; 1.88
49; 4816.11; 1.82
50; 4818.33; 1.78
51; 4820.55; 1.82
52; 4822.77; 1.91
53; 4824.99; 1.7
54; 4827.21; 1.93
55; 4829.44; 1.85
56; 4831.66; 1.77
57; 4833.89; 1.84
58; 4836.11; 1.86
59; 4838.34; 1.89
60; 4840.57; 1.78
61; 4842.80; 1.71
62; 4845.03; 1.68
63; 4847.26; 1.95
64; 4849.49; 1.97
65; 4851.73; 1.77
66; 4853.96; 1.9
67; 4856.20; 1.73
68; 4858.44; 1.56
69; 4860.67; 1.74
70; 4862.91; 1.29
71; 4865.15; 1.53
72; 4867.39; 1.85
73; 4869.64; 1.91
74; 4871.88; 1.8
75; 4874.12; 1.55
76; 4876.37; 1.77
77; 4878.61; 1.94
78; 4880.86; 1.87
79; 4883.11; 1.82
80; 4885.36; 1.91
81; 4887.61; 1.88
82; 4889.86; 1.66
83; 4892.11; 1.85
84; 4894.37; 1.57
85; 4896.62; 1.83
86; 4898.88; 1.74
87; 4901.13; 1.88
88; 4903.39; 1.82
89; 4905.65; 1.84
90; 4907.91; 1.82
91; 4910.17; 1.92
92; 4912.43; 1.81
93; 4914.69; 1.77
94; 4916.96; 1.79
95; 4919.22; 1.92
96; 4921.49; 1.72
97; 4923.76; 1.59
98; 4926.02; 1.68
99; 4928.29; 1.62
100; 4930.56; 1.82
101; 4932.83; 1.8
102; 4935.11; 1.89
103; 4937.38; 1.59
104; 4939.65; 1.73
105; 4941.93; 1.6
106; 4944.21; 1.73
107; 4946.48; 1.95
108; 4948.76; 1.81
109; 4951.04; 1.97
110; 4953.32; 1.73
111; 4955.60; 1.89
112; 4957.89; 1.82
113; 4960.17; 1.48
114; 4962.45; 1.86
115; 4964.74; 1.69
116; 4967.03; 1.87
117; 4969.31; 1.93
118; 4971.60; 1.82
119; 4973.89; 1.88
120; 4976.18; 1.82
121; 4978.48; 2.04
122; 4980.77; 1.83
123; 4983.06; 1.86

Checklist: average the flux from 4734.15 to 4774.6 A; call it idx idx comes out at 1.81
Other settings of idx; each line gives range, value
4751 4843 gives 1.81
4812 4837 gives 1.83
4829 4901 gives 1.77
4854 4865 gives 1.61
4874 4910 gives 1.81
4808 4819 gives 1.84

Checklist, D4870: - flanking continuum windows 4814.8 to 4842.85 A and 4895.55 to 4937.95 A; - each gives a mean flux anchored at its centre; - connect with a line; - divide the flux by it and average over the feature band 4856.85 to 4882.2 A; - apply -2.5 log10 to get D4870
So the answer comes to 0.06 mag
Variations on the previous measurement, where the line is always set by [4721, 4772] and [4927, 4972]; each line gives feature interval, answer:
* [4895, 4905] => -0.01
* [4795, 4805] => 0.02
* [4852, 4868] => 0.08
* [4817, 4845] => -0.01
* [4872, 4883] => 0.00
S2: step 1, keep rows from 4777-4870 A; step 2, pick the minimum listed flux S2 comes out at 1.29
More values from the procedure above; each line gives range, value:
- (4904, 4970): 1.48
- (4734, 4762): 1.57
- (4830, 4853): 1.68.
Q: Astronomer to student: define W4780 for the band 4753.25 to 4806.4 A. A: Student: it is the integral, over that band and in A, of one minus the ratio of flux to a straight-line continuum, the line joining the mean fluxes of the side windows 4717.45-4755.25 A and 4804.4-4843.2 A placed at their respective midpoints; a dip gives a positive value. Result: 0.5 A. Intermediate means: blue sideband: 1.8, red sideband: 1.82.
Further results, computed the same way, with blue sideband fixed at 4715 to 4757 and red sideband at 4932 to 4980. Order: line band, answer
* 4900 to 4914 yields -0.3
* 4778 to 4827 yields -0.2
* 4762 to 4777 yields 0.0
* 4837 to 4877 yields 1.3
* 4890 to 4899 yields 0.3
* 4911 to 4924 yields 0.2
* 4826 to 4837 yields -0.3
